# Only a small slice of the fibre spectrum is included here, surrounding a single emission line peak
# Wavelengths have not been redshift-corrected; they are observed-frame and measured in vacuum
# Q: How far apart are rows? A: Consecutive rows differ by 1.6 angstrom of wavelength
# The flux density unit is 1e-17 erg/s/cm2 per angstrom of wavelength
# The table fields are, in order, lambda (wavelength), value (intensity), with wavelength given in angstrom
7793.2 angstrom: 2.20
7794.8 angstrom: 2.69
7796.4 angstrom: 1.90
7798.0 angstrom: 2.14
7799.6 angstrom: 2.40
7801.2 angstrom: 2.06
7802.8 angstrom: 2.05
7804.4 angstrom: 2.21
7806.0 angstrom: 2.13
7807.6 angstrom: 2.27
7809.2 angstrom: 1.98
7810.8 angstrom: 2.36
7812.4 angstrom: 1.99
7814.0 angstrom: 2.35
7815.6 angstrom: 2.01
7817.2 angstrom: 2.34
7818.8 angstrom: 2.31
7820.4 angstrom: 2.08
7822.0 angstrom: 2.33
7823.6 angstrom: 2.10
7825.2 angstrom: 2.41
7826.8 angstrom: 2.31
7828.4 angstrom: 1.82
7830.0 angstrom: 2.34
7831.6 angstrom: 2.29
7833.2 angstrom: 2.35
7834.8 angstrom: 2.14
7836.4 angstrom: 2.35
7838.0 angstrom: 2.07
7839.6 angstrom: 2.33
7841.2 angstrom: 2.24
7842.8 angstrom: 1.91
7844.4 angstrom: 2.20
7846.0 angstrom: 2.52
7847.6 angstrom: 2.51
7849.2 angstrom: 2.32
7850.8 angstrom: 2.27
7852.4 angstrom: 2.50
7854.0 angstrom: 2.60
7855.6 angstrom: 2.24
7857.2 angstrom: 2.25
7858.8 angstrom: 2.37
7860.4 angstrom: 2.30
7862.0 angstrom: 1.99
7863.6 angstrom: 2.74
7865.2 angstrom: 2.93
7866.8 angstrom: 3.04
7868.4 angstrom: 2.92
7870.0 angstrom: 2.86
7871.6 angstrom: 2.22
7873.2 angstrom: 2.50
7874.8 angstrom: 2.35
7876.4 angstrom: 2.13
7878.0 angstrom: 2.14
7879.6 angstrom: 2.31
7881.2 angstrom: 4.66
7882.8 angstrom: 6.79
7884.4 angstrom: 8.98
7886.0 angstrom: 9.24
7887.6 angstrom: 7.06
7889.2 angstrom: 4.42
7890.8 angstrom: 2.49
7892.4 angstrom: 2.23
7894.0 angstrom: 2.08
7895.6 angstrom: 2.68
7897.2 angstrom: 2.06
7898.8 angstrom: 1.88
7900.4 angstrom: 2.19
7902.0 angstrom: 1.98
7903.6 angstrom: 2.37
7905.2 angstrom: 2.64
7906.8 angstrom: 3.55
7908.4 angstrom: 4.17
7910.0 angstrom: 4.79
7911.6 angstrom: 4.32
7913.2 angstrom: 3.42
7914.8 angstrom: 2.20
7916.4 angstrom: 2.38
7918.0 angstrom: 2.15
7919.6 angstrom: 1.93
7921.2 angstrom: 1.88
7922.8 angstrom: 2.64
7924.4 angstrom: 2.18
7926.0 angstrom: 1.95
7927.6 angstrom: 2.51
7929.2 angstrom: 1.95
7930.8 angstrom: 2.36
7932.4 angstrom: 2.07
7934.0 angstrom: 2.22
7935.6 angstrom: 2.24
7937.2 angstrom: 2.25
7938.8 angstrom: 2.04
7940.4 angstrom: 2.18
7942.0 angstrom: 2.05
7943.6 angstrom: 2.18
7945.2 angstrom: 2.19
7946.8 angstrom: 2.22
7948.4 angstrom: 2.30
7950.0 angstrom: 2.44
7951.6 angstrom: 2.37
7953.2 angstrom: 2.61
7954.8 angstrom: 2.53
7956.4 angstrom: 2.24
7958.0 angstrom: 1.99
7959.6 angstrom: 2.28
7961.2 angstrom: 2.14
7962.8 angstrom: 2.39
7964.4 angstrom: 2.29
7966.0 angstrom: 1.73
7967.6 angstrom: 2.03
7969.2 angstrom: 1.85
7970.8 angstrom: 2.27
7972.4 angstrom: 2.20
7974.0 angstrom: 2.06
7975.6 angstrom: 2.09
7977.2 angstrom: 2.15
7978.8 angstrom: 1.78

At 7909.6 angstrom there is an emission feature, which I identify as [N II]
